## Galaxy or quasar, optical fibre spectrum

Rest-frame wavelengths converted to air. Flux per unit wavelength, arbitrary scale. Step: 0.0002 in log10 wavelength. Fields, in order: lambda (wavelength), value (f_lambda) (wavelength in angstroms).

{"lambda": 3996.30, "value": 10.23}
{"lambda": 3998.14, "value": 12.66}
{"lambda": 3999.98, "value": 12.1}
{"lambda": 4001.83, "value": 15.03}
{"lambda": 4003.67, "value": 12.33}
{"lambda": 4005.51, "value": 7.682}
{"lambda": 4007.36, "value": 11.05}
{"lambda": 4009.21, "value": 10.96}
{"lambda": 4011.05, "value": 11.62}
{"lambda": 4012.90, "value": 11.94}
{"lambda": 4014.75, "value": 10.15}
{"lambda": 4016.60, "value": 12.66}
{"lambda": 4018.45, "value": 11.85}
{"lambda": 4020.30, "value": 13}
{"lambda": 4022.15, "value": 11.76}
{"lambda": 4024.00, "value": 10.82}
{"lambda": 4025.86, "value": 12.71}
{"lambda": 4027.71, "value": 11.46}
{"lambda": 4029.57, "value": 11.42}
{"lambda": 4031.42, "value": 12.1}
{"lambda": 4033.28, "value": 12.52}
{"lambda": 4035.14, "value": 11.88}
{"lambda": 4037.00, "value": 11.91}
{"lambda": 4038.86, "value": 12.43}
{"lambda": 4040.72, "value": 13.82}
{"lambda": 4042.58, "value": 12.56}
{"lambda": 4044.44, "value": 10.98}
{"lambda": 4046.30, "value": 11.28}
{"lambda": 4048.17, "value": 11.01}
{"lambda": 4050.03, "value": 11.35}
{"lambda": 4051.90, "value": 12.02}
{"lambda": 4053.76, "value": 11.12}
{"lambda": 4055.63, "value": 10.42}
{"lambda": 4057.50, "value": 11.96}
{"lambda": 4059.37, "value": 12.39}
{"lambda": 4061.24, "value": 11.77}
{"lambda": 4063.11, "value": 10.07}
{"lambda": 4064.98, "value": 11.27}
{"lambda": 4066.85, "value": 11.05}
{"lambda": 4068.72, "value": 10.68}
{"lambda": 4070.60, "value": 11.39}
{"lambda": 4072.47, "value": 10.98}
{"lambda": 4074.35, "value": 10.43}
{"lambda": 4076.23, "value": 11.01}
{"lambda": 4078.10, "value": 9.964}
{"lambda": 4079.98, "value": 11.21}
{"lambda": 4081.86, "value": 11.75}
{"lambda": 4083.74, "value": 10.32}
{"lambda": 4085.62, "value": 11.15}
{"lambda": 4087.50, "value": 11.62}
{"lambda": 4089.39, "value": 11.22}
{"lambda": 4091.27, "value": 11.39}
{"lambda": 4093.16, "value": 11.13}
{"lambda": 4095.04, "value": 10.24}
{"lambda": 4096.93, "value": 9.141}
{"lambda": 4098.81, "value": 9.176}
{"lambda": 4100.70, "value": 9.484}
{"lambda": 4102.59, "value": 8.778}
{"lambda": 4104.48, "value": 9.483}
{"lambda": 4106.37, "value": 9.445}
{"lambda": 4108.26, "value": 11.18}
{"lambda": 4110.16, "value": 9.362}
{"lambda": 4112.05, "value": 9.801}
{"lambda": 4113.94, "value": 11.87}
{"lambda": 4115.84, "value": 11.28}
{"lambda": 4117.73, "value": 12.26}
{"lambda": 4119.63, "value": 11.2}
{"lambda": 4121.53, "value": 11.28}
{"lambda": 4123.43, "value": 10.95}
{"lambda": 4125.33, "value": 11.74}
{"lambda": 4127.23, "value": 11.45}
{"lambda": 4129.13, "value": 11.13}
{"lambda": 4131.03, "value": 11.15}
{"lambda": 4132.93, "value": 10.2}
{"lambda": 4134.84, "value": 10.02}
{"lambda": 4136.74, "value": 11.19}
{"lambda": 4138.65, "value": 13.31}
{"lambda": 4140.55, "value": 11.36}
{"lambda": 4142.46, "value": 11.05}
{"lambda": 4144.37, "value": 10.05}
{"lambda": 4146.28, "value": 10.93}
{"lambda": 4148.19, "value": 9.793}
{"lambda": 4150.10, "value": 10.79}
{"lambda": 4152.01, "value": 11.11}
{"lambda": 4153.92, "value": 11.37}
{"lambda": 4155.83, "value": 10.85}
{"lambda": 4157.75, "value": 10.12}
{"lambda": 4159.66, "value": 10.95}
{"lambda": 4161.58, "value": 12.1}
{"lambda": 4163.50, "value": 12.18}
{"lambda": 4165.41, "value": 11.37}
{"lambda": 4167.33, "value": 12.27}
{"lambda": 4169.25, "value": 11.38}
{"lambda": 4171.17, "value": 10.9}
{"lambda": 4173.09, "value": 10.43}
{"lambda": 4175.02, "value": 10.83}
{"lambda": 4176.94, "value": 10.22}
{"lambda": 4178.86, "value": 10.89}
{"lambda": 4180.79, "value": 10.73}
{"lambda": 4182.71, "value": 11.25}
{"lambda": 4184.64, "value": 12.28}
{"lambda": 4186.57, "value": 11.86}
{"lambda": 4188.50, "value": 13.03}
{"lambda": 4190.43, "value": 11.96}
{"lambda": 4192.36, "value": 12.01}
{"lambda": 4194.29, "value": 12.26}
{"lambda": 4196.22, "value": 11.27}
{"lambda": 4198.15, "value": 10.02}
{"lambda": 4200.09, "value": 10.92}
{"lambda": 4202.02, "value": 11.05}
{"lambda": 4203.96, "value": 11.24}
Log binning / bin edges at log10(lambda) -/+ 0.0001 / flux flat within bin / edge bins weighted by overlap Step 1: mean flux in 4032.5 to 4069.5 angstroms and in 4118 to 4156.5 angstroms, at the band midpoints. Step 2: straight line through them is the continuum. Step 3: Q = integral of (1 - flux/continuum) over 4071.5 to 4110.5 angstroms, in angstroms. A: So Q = 3.3 angstroms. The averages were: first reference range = 11.6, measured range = 10.4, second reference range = 11.1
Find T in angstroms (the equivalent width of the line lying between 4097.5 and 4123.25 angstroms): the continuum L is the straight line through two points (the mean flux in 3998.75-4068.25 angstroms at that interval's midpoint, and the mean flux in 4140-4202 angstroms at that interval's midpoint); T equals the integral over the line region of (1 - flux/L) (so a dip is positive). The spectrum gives 2.4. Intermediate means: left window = 11.7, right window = 11.2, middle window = 10.4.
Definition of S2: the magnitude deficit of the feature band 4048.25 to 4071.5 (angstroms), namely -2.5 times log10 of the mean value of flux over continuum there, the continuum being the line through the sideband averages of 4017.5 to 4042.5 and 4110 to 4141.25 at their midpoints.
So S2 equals 0.05 mag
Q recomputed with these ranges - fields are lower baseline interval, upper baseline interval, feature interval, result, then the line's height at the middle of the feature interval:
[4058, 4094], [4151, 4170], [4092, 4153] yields 3.16 angstroms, 11.3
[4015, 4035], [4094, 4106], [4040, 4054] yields -0.69 angstroms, 11.2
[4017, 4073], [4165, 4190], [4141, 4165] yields 0.95 angstroms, 11.4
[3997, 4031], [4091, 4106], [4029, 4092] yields -4.59 angstroms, 10.6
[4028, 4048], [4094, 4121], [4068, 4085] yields 0.24 angstroms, 11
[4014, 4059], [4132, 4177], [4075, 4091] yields 0.66 angstroms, 11.5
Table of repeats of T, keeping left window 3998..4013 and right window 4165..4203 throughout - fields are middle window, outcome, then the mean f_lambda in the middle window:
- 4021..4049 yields -0.8 angstroms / 11.9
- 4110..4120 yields 0.3 angstroms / 11.1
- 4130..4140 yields 0.2 angstroms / 11.2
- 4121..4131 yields 0.1 angstroms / 11.3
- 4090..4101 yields 1.3 angstroms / 10.2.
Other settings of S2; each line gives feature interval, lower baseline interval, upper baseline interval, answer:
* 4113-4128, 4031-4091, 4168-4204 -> -0.01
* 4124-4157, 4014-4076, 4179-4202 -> 0.05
